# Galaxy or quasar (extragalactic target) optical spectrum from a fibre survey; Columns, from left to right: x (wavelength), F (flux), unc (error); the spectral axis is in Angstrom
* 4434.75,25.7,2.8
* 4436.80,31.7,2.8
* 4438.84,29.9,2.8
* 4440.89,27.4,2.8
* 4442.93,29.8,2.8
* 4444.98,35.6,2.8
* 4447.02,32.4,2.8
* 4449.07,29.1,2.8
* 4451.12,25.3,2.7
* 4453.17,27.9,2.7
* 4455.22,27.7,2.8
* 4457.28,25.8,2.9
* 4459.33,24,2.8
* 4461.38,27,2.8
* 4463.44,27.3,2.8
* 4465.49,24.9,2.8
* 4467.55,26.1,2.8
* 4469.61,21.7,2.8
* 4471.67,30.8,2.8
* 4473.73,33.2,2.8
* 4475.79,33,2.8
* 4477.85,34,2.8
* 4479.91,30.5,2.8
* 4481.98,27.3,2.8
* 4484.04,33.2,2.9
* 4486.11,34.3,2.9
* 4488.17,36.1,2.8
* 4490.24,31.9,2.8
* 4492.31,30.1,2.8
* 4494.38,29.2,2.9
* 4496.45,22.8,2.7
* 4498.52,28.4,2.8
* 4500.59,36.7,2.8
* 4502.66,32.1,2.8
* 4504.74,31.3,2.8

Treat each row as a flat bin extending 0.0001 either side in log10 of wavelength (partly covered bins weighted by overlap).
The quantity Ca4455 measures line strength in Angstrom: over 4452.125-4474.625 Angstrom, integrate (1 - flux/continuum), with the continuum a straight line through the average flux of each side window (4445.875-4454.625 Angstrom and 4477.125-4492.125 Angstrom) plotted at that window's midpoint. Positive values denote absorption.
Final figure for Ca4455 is 2.4 Angstrom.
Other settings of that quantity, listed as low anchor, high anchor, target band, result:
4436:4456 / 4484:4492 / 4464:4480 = 1.5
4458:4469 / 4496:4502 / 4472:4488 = -2.7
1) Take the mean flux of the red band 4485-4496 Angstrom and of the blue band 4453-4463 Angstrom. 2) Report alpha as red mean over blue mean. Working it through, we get 1.21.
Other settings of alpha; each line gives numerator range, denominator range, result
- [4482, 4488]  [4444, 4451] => 1.05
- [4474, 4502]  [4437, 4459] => 1.08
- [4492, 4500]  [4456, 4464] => 1.07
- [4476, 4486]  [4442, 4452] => 1.04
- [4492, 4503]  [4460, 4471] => 1.17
